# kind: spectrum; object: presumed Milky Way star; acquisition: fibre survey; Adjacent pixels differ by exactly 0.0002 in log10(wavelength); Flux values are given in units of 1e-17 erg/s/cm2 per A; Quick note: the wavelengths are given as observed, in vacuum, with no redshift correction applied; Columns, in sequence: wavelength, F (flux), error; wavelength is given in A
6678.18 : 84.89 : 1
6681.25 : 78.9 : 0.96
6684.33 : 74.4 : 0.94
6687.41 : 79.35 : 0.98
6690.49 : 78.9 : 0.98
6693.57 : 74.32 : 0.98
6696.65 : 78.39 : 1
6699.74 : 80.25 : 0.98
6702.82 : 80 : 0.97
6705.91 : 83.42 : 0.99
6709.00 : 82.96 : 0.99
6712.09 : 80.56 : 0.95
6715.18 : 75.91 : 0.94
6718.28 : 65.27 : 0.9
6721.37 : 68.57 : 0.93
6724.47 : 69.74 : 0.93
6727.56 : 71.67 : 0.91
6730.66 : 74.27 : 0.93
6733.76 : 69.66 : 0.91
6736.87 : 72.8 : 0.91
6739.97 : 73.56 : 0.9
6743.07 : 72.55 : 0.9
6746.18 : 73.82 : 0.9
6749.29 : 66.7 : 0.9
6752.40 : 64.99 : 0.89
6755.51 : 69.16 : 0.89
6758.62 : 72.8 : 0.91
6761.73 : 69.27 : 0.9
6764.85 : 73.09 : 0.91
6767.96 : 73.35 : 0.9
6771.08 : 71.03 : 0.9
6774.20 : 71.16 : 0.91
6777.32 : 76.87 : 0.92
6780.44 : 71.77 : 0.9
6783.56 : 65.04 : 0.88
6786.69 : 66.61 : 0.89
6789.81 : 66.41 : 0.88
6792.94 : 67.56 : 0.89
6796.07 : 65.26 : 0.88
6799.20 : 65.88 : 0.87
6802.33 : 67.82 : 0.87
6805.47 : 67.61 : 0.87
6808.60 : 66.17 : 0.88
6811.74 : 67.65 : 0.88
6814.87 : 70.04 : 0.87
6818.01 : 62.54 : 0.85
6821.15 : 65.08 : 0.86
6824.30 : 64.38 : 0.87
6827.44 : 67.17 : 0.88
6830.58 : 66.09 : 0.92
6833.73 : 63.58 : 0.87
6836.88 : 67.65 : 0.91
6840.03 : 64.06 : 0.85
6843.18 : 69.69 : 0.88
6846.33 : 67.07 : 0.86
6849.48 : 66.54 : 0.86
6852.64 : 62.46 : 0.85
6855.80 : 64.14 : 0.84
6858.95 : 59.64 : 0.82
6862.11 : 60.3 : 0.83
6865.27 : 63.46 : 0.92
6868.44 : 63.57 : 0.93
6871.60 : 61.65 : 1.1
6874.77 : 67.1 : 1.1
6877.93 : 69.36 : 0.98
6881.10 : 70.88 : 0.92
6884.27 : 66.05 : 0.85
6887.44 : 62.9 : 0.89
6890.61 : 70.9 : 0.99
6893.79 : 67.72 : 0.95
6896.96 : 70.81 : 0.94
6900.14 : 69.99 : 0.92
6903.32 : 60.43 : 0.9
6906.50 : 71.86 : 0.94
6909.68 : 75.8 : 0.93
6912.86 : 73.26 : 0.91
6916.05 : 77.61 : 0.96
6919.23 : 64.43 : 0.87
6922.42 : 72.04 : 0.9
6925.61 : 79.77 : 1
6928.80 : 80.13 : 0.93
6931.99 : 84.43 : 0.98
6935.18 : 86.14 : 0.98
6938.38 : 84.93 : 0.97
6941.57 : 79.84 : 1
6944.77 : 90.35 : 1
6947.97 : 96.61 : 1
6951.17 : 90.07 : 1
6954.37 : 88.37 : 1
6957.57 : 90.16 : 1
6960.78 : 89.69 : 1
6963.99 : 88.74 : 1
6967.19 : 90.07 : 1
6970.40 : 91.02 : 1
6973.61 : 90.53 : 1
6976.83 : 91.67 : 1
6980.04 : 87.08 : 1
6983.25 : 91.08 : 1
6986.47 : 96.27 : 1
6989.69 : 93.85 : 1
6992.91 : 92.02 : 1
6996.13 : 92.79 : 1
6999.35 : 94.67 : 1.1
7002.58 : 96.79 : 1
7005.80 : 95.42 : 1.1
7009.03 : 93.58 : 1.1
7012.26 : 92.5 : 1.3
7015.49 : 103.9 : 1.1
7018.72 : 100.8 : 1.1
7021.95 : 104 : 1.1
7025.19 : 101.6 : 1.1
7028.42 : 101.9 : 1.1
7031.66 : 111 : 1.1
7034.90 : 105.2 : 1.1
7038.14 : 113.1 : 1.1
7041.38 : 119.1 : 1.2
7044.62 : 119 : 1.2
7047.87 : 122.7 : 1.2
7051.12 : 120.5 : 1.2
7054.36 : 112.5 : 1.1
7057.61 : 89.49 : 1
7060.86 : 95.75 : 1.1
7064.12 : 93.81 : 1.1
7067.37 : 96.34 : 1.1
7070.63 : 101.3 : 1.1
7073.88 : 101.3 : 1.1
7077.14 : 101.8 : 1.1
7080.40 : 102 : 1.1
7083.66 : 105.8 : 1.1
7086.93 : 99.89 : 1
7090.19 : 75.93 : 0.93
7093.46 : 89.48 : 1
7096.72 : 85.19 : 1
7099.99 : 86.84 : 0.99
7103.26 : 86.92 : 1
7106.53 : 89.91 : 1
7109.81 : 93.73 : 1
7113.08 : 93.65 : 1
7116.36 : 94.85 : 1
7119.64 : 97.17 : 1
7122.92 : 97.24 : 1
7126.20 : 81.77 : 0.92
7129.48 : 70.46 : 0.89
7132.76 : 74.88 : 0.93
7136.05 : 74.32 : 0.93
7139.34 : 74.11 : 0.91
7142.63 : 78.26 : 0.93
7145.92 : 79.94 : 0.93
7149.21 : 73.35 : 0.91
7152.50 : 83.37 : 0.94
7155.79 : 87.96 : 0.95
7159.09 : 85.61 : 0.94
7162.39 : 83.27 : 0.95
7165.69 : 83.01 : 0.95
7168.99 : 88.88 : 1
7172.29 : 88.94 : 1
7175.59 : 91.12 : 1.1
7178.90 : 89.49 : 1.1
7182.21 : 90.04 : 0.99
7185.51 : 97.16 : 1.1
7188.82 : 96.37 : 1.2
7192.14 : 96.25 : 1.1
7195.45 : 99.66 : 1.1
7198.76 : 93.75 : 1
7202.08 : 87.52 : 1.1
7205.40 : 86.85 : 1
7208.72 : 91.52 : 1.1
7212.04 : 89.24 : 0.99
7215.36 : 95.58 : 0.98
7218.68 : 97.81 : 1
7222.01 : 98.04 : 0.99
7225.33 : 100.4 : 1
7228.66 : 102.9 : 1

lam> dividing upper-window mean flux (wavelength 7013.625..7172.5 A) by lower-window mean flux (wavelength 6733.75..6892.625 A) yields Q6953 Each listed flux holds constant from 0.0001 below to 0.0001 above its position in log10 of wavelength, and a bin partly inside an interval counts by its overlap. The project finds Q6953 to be 1.4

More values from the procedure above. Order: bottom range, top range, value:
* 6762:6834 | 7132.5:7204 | 1.27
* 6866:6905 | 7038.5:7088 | 1.58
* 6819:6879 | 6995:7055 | 1.62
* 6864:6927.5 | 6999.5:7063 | 1.52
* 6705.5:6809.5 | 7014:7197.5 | 1.33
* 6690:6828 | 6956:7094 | 1.39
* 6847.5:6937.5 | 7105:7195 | 1.25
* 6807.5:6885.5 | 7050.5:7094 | 1.51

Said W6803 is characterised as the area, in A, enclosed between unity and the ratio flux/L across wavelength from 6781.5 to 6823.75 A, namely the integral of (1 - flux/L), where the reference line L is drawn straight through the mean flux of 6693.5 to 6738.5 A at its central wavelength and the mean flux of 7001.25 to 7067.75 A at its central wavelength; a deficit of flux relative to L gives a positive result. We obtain 8.5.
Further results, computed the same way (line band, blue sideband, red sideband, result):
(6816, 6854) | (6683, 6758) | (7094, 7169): 5.7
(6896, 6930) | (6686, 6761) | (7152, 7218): 3.6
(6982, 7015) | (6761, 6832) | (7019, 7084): 1.2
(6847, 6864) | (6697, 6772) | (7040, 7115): 4.0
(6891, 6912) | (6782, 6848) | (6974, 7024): 2.7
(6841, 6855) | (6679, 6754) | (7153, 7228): 2.3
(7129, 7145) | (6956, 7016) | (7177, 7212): 3.1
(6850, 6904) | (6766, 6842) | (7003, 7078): 9.2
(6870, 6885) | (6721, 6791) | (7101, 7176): 1.6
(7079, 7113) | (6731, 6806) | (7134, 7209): -3.2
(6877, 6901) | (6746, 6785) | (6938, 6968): 4.1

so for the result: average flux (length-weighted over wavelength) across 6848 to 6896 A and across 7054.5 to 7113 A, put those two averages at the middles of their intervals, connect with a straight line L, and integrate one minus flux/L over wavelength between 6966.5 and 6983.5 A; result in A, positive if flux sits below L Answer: -2.32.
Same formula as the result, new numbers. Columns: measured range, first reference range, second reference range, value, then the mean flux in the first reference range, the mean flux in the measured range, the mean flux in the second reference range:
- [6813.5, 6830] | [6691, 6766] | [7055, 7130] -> 2.7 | 73.6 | 65.8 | 93.2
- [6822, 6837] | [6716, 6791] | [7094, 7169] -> 1.6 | 70.5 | 65.5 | 84.5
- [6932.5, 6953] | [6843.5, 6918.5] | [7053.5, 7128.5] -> -3.5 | 67.1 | 87.8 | 94.1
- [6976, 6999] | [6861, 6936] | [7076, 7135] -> -3.9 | 70.4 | 92.3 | 90.1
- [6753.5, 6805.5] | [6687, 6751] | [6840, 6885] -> 0.9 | 74.8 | 69.5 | 65.1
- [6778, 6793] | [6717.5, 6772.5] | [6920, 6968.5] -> 1.2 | 70.8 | 68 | 85.7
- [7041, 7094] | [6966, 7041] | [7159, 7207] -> -4.2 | 97.4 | 103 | 90.7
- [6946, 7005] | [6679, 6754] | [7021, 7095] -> 3.0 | 74.7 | 91.8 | 104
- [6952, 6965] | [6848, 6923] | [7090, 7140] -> -2.9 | 67.1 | 89.3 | 85.9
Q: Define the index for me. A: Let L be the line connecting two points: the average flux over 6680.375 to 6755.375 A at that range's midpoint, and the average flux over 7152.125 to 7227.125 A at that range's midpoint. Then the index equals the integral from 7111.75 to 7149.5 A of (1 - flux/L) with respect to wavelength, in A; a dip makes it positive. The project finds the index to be 2.81 A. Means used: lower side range 74.5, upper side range 91.6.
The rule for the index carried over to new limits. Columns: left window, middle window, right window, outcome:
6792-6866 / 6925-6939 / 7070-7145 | -1.7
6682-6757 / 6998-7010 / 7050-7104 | -0.4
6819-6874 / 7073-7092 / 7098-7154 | -3.9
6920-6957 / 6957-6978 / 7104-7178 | -1.4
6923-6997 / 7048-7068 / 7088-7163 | -4.0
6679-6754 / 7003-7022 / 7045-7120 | -0.9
